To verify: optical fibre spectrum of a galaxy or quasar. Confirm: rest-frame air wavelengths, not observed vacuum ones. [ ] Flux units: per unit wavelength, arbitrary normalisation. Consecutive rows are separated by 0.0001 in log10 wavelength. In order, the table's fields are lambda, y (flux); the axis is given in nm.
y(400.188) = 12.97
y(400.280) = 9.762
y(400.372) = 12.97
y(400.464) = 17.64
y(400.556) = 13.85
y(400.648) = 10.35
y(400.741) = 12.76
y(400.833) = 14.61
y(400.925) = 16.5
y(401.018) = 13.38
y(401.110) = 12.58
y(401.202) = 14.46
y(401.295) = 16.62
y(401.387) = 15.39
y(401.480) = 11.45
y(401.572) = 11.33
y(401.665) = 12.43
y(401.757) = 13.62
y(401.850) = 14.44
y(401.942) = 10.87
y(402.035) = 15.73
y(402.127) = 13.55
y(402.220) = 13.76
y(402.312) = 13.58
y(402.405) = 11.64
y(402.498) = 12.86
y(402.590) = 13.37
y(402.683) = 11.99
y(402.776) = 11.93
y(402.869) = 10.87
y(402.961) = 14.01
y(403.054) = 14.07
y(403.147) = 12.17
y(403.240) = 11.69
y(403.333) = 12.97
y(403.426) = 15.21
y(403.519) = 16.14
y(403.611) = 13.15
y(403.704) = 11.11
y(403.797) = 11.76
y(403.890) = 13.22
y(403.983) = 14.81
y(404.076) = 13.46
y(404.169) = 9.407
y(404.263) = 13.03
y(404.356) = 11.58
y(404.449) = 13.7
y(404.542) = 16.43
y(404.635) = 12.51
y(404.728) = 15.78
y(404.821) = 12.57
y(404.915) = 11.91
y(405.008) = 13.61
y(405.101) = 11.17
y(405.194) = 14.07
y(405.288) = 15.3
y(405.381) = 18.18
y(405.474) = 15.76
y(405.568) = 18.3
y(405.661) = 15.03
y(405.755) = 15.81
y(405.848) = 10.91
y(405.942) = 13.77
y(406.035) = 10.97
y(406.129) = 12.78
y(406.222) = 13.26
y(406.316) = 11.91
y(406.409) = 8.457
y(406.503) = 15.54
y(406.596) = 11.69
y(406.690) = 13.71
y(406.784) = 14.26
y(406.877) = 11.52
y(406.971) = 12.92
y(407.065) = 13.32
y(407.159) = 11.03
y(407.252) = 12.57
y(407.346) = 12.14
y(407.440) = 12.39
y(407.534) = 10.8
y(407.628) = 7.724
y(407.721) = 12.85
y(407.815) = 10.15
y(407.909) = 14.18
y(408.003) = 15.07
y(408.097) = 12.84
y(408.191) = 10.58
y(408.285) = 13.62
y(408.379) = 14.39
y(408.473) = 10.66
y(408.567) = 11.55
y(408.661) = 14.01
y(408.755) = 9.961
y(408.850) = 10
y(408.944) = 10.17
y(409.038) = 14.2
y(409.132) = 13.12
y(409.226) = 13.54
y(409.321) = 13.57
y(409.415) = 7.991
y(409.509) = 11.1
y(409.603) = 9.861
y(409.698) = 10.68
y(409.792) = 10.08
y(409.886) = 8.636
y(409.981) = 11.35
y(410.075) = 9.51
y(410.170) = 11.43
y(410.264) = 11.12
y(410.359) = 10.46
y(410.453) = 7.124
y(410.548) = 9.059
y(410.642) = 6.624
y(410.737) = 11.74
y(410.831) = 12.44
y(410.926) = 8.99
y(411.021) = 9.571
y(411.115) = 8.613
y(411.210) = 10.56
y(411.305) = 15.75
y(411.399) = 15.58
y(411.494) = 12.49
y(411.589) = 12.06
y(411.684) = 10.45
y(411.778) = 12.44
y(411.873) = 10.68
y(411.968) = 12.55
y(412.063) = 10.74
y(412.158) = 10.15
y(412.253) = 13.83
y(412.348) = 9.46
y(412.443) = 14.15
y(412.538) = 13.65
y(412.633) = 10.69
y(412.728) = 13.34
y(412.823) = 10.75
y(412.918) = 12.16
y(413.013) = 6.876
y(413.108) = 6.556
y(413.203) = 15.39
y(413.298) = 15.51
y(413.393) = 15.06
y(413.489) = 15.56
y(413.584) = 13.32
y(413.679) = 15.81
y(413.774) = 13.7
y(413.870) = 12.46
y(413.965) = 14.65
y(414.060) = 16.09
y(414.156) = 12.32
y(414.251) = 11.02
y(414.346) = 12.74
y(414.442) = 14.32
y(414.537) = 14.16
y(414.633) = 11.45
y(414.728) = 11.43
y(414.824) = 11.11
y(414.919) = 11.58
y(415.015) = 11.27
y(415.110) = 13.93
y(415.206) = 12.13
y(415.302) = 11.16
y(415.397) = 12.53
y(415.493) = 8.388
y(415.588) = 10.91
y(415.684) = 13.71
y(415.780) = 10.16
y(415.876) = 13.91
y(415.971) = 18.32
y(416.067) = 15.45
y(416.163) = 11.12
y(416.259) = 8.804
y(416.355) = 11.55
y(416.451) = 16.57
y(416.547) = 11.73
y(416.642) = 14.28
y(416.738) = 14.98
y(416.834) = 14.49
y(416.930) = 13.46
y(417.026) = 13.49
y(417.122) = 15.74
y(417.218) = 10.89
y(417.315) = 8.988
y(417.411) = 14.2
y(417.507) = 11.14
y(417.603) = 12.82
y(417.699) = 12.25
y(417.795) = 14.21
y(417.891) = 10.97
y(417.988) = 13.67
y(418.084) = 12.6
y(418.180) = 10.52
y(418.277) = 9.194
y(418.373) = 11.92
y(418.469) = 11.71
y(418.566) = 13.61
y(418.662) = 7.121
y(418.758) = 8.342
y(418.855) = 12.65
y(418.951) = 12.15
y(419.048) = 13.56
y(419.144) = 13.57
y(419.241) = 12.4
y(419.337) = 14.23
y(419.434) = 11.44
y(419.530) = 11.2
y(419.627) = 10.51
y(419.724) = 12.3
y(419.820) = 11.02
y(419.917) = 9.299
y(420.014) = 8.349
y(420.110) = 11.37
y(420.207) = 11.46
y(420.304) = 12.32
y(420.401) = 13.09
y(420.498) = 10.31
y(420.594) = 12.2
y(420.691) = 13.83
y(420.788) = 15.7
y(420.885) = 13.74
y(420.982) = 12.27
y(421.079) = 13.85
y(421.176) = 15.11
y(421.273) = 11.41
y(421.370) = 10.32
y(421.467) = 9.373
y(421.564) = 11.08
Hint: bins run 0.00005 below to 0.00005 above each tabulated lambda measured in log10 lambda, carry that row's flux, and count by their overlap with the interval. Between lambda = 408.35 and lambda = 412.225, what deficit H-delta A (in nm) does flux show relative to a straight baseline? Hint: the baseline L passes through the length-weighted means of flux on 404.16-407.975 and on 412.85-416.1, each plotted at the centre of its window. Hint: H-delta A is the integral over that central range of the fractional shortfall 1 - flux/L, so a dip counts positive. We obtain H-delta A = 0.54 nm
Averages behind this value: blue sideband 13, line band 11.1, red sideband 12.8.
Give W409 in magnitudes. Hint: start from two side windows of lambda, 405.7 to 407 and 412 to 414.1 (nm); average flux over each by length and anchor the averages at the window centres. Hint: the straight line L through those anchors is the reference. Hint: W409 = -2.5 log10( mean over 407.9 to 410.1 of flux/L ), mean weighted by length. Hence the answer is 0.09 mag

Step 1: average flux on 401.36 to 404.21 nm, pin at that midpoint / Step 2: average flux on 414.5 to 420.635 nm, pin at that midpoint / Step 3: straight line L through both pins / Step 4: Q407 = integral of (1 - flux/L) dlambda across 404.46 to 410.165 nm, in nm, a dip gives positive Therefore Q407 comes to 0.082 nm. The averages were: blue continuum 13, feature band 12.5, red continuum 12.1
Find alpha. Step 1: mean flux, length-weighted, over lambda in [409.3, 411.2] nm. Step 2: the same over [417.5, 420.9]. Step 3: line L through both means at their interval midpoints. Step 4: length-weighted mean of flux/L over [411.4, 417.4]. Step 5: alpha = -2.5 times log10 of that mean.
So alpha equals -0.16 mag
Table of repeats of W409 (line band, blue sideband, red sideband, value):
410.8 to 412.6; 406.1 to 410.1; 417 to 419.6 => 0.01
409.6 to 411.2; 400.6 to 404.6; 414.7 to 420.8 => 0.27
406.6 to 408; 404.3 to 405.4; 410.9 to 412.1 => 0.07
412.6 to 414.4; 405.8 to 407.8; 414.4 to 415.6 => -0.08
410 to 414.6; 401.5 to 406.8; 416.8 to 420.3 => 0.04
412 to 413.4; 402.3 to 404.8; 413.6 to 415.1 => 0.10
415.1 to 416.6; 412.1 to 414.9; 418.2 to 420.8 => -0.02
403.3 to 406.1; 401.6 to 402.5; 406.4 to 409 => -0.08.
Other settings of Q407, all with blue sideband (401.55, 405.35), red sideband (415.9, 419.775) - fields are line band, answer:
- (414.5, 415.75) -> 0.08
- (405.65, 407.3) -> 0.04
